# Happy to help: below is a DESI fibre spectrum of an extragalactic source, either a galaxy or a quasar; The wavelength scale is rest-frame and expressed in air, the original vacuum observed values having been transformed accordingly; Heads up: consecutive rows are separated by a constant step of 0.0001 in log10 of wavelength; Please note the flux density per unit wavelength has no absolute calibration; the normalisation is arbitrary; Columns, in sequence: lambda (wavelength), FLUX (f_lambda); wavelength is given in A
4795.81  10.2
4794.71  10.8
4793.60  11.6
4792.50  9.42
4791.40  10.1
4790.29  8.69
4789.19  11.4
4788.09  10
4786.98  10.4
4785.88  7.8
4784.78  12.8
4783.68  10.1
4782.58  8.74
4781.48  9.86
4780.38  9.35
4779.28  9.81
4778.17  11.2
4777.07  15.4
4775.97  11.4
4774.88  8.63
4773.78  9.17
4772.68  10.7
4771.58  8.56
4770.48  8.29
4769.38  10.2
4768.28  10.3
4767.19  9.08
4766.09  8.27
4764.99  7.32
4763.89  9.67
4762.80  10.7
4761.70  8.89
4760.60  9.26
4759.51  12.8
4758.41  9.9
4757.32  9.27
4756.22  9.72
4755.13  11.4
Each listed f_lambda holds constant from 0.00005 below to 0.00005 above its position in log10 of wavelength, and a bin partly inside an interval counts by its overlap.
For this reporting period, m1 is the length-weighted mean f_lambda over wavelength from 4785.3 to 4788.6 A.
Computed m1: 9.41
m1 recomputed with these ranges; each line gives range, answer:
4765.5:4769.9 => 9.44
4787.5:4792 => 10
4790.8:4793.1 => 9.78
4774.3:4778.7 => 11.7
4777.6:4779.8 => 10.5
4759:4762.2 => 10.3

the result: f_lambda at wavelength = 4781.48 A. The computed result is 9.86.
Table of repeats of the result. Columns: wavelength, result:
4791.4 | 10.1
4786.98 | 10.4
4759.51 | 12.8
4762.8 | 10.7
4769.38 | 10.2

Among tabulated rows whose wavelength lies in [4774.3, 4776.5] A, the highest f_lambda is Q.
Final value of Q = 11.4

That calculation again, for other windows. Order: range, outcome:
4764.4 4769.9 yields 10.3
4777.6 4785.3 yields 12.8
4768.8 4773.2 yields 10.7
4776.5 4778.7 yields 15.4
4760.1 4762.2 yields 9.26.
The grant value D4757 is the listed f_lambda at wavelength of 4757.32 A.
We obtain 9.27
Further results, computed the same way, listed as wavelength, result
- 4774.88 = 8.63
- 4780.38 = 9.35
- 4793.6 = 11.6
